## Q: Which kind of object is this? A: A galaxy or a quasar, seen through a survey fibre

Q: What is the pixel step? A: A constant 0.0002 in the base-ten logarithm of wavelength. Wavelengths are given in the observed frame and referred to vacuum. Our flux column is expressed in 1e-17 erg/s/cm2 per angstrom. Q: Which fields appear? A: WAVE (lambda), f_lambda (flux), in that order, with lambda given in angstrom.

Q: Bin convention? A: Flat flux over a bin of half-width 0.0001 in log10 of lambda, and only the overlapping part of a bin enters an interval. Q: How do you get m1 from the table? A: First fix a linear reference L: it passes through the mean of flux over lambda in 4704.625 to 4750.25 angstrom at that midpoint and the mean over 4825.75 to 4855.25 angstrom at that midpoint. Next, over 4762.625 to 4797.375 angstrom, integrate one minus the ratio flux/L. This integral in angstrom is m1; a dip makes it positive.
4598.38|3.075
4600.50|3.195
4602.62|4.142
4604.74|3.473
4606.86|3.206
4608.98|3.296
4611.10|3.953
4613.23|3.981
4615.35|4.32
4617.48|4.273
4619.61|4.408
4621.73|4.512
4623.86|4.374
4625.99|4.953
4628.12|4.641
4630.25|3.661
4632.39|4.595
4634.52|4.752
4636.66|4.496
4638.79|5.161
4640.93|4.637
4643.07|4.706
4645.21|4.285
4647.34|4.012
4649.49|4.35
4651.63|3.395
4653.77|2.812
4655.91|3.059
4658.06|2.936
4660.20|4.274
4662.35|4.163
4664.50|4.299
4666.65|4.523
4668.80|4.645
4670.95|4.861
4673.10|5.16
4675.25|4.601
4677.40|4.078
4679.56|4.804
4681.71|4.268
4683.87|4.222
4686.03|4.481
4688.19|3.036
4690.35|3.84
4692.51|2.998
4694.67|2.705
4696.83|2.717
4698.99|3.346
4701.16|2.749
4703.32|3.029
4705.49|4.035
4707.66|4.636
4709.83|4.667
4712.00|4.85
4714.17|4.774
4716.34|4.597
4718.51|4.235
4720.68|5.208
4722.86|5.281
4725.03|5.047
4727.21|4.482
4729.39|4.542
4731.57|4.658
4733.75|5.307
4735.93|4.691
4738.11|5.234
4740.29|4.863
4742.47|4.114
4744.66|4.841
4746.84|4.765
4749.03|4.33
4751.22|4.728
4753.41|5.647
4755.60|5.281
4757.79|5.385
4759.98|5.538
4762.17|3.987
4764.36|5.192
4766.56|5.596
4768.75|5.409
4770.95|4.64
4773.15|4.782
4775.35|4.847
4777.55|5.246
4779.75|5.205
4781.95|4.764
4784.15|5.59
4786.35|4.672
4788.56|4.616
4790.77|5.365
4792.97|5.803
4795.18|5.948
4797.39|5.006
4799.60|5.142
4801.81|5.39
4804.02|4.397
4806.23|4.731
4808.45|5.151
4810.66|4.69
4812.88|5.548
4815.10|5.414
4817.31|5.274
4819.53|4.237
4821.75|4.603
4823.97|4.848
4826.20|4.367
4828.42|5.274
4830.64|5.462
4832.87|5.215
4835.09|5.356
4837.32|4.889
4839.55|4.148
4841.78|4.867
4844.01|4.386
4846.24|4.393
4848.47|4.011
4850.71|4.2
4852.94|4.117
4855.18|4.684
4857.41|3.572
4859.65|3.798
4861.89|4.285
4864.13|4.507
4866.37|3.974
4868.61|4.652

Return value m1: -3.3 angstrom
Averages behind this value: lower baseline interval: 4.72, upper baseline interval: 4.67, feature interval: 5.15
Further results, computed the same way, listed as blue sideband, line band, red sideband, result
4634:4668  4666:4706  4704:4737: 4.6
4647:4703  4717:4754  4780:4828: -3.4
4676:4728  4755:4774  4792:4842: -2.0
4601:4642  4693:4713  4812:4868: 3.5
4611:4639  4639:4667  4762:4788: 3.4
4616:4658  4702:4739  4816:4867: -2.4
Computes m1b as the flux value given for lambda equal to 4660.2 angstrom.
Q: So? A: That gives 4.274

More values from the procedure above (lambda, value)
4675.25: 4.601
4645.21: 4.285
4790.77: 5.365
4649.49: 4.35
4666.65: 4.523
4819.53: 4.237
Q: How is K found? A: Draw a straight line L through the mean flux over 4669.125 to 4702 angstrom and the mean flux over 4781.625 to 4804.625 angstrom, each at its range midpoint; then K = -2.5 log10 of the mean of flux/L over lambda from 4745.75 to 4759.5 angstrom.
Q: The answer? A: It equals -0.08 mag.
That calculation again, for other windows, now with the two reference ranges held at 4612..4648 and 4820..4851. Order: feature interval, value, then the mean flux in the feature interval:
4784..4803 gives -0.13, 5.26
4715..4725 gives -0.07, 4.86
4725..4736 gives -0.04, 4.77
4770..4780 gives -0.06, 4.92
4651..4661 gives 0.35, 3.27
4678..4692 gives 0.12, 4.06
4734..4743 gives -0.05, 4.82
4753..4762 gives -0.15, 5.3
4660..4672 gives 0.01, 4.47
